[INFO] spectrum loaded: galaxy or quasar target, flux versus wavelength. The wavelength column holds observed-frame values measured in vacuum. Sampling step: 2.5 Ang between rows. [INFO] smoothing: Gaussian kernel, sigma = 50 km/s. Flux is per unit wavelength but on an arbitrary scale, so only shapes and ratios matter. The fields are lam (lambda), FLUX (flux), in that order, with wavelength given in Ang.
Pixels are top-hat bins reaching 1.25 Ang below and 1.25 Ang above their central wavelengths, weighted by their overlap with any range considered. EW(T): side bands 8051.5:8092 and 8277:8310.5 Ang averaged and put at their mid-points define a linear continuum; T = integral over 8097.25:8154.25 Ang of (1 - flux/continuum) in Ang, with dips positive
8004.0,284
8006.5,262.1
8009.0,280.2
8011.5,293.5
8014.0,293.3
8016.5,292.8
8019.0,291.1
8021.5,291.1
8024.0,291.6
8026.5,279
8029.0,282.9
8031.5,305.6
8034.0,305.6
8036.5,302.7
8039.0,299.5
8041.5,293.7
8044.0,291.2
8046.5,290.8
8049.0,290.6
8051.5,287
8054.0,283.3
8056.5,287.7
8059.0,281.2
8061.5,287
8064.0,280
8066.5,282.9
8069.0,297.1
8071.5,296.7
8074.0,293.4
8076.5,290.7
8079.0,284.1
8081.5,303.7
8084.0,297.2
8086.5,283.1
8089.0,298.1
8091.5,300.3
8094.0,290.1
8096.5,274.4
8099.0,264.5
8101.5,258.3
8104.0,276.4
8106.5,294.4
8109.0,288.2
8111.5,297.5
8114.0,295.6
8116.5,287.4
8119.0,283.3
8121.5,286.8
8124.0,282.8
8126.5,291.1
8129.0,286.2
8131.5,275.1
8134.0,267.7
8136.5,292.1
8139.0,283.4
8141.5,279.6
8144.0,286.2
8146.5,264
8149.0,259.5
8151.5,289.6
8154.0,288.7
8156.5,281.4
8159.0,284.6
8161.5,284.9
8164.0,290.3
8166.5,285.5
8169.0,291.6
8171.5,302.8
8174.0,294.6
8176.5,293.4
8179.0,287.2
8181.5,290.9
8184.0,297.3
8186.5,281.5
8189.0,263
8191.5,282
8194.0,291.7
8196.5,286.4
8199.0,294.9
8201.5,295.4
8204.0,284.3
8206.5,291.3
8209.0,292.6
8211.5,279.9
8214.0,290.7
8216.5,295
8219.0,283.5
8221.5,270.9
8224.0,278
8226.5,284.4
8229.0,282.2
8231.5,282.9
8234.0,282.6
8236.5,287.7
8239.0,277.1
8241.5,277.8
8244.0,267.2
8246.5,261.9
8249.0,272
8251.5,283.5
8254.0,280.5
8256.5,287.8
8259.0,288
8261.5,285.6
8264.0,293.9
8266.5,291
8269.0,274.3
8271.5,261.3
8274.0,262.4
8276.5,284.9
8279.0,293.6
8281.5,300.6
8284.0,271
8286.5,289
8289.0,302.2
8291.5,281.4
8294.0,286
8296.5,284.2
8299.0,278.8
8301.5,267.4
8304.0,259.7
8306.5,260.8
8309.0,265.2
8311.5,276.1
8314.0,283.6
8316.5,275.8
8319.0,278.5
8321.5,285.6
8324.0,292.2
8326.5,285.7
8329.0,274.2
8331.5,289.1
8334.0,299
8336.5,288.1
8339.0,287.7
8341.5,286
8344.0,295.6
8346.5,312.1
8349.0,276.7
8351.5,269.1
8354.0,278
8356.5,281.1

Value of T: 1.2 Ang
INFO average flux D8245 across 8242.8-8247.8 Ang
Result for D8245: 265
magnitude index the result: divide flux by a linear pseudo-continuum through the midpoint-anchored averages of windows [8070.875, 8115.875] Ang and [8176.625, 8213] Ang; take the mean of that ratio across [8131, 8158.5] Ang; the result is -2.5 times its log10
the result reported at 0.033 mag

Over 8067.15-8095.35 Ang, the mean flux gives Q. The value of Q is 294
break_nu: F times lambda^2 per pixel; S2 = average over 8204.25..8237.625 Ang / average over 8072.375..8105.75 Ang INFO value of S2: 1.0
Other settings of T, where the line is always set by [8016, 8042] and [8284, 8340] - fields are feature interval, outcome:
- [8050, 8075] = 0.4 Ang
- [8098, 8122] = 0.6 Ang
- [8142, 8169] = 0.6 Ang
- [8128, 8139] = 0.3 Ang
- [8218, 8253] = 0.8 Ang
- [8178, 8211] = -0.1 Ang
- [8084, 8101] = 0.4 Ang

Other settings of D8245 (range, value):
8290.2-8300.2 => 283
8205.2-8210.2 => 292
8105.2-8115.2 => 294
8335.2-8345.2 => 289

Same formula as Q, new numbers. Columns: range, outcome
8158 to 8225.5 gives 288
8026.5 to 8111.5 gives 289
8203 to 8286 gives 282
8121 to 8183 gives 285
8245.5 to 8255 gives 275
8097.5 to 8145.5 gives 283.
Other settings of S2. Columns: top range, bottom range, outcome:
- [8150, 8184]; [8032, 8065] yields 1.02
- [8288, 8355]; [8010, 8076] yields 1.04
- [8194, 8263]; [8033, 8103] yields 1.02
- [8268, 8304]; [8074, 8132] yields 1.02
